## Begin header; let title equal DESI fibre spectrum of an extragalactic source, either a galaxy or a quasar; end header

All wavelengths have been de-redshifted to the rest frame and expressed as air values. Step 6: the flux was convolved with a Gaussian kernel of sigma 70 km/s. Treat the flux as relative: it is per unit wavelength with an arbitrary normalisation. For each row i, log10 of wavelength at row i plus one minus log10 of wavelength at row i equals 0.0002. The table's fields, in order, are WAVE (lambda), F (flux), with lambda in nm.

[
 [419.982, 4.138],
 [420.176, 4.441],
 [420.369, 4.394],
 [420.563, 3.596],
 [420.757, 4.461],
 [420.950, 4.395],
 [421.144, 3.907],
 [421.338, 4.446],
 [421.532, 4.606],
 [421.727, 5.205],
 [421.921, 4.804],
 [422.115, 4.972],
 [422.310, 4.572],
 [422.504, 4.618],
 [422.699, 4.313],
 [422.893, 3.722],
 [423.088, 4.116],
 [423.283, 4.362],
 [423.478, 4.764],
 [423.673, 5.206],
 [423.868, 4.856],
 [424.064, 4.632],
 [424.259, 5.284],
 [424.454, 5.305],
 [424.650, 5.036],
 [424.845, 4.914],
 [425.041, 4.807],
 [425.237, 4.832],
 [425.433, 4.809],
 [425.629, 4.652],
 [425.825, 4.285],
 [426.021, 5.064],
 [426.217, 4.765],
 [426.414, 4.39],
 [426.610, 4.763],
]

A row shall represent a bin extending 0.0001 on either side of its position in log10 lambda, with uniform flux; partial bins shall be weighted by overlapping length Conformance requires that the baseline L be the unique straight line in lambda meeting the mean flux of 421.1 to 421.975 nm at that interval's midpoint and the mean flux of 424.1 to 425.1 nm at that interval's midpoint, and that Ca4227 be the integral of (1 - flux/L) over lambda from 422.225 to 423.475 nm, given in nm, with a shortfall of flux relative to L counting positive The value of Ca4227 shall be 0.13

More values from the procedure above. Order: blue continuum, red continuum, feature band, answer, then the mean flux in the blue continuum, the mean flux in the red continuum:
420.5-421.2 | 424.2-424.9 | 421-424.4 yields 0.01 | 4.13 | 5.14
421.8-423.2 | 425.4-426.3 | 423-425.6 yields -0.14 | 4.46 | 4.71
